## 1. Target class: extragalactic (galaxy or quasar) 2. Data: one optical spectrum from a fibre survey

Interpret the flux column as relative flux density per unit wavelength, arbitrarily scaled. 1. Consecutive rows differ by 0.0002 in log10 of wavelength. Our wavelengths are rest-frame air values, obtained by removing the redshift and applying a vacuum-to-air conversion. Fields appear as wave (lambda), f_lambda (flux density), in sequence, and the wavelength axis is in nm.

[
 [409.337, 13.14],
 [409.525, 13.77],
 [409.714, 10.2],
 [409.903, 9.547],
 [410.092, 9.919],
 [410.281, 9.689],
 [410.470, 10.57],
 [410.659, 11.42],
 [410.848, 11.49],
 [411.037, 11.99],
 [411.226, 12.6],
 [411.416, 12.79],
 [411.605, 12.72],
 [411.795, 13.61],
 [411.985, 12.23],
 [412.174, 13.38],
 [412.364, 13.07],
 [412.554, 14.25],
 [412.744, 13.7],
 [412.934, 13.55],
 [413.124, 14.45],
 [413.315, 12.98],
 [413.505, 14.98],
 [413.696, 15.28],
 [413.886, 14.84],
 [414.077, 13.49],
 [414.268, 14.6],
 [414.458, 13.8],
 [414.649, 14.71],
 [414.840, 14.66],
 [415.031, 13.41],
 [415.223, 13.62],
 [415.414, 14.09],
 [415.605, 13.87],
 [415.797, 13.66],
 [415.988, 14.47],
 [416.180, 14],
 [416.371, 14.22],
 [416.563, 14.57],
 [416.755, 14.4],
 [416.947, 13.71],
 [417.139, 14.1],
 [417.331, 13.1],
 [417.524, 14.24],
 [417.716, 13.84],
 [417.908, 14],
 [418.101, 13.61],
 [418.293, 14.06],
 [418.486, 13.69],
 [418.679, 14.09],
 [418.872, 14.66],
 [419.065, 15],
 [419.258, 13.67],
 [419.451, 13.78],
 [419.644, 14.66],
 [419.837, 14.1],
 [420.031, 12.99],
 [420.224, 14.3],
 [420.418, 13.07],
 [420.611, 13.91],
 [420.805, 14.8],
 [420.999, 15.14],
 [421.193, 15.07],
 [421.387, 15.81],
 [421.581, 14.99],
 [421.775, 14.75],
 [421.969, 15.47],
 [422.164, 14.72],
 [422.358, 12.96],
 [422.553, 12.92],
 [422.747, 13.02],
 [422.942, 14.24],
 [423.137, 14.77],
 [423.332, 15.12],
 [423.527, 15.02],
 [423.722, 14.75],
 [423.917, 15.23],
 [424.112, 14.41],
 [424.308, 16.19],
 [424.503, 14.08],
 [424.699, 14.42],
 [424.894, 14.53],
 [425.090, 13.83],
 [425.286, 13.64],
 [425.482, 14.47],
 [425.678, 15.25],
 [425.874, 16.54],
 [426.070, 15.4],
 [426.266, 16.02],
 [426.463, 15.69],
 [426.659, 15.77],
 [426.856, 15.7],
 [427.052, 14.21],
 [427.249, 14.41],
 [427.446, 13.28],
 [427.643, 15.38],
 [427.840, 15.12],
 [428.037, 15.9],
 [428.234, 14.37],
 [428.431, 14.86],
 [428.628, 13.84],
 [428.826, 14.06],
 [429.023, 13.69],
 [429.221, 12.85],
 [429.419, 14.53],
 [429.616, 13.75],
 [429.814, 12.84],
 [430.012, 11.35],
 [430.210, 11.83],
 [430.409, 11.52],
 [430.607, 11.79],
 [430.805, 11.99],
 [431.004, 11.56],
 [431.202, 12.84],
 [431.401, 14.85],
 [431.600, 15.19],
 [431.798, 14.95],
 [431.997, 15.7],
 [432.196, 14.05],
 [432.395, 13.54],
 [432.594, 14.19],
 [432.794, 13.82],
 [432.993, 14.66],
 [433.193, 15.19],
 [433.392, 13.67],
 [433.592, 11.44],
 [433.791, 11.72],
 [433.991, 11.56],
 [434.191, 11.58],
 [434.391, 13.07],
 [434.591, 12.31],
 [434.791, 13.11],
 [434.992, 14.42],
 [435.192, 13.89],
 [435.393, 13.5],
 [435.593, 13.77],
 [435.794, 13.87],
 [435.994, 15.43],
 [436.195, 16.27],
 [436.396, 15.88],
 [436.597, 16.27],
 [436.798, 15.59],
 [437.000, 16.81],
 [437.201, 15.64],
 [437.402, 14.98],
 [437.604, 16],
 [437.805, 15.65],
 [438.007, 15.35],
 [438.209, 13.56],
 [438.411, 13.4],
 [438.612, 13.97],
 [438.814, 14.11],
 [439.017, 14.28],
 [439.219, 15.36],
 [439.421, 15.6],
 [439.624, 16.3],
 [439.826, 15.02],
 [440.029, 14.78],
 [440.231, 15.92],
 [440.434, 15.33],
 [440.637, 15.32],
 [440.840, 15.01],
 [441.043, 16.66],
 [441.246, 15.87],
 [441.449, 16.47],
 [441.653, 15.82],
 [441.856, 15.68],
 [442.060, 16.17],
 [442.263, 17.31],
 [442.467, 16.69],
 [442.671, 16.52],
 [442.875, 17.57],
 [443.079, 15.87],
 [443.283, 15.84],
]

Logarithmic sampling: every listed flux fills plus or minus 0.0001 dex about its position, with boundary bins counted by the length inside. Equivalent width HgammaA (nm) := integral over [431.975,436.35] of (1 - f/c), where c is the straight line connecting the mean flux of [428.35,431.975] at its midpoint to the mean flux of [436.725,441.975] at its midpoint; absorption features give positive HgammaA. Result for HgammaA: 0.16 nm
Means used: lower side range 13.3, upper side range 15.3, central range 13.7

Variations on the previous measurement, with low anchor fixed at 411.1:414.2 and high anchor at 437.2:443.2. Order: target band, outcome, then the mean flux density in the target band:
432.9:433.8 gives 0.09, 13.5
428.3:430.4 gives 0.21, 13.3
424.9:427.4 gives -0.08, 15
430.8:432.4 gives 0.10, 14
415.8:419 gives -0.02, 14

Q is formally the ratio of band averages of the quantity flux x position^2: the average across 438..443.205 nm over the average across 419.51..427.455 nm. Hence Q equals 1.1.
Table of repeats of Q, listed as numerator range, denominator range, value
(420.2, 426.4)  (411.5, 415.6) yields 1.11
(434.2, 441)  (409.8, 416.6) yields 1.26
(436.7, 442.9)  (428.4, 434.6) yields 1.22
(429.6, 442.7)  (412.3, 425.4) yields 1.10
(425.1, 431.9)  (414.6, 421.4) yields 1.05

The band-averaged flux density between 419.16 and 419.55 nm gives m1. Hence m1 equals 13.7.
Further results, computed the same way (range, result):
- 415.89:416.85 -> 14.3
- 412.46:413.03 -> 13.8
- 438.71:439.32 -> 14.6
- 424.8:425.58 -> 14.1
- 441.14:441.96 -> 16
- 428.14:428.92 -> 14.3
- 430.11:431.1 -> 11.7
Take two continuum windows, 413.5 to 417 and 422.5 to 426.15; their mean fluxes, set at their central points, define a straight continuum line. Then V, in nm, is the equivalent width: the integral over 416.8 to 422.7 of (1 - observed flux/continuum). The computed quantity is 0.11 nm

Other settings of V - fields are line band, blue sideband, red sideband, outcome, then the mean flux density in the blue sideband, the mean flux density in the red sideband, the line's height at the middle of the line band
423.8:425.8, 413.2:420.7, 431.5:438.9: -0.07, 14.1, 14.3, 14.2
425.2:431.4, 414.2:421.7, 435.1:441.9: 0.28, 14.2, 15.2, 14.7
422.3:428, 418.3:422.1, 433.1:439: -0.15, 14.4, 14.2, 14.3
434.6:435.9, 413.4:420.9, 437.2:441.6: 0.12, 14.1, 15.2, 15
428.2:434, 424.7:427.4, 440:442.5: 0.71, 15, 15.9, 15.3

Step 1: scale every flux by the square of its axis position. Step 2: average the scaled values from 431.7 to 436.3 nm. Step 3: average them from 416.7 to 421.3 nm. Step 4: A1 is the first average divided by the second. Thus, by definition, 1.0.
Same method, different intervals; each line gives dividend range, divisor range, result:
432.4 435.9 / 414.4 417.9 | 1.03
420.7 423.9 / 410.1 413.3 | 1.23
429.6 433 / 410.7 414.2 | 1.09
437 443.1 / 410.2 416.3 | 1.32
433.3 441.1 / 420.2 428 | 1.05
